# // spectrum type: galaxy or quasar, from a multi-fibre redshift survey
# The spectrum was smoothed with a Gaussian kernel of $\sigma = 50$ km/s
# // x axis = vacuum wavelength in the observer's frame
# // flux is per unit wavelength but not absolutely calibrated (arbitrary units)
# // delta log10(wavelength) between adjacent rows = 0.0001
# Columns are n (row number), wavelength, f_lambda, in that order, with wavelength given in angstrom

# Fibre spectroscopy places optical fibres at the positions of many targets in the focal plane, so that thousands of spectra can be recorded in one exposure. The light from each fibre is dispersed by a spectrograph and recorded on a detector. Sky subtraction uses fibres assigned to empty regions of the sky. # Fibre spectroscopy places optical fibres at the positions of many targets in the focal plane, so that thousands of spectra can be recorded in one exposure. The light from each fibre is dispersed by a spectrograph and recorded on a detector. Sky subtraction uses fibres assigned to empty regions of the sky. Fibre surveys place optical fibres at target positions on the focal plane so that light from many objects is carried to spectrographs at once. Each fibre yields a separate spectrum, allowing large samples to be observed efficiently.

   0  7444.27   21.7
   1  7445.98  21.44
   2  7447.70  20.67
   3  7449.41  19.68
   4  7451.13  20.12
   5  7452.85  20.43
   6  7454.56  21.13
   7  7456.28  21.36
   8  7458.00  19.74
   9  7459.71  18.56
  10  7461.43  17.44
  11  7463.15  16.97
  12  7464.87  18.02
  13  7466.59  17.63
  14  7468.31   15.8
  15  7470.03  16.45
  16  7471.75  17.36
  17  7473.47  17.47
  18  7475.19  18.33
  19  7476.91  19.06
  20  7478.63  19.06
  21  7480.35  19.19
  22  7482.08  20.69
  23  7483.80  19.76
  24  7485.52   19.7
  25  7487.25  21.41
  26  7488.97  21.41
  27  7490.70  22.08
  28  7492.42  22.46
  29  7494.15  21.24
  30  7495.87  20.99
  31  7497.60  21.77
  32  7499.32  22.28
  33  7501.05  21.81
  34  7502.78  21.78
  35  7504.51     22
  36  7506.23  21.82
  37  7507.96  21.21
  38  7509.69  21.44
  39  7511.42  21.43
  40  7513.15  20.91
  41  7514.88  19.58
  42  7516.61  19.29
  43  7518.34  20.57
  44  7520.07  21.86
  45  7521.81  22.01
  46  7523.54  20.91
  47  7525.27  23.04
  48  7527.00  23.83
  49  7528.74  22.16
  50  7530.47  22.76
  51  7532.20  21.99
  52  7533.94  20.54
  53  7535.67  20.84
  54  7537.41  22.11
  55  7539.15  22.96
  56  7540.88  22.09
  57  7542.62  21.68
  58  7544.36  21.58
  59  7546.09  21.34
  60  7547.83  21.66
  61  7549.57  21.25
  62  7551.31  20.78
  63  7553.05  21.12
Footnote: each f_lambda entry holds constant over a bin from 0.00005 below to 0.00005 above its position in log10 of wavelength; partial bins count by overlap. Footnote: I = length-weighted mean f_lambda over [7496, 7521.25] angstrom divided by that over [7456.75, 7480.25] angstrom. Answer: 1.2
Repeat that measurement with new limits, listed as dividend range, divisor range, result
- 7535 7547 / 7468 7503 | 1.09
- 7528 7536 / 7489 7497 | 1.00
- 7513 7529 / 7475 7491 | 1.07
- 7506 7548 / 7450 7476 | 1.17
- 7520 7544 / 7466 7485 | 1.20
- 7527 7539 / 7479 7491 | 1.07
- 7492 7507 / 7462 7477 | 1.25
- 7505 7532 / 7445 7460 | 1.05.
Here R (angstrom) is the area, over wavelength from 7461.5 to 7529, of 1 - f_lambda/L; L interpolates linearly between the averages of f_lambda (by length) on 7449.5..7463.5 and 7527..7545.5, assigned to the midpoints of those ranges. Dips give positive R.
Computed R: 1.37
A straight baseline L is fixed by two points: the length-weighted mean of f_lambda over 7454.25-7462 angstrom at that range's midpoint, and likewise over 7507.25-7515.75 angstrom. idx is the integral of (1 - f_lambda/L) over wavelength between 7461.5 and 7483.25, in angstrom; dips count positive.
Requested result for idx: 2.1 angstrom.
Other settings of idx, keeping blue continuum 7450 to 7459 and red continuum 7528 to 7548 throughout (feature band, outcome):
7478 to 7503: 0.0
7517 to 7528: -0.2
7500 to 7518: 0.2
